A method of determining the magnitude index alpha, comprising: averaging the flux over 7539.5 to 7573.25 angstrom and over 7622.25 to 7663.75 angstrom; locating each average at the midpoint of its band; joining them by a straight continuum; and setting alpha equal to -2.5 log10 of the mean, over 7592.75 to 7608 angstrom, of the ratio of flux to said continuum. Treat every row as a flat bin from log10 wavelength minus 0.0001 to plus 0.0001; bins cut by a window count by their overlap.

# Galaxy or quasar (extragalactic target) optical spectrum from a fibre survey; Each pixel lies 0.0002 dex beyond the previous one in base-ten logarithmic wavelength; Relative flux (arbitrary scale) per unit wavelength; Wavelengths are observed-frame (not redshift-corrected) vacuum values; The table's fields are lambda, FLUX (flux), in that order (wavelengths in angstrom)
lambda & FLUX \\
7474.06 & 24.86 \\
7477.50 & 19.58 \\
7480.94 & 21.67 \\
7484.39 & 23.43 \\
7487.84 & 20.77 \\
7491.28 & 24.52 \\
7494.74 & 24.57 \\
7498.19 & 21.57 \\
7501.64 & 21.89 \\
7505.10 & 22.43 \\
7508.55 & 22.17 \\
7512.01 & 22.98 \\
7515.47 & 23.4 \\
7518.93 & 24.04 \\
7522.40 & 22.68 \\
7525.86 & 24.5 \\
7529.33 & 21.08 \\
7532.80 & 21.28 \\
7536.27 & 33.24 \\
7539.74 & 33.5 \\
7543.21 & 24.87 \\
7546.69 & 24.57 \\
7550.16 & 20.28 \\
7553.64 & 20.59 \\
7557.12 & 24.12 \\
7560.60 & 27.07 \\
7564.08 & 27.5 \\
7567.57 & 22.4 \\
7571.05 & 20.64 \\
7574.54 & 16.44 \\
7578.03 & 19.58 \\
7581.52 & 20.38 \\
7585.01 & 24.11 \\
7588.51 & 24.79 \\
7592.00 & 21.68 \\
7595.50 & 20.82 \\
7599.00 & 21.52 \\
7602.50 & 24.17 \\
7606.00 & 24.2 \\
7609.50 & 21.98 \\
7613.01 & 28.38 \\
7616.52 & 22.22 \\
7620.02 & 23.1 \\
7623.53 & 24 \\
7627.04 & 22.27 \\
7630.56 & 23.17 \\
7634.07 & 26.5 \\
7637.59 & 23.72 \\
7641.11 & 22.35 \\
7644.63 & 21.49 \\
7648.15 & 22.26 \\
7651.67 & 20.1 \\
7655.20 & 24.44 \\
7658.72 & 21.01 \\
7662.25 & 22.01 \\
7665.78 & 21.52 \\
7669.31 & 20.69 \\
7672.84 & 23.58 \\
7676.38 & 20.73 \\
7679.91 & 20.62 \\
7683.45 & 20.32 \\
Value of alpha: 0.04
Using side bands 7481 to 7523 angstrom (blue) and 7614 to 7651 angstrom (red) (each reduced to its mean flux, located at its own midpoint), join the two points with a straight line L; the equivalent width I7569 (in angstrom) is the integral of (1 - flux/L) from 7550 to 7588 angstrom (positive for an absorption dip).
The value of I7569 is 1.2 angstrom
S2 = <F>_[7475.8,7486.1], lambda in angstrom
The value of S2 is 21.6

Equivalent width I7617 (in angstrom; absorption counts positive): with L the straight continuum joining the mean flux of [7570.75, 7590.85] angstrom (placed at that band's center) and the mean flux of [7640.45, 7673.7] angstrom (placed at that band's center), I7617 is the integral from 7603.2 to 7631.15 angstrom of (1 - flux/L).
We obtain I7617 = -2.9 angstrom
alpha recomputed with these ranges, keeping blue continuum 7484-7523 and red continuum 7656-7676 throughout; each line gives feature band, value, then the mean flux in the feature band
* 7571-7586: 0.12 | 20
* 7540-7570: -0.08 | 24.3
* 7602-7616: -0.11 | 24.5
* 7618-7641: -0.08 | 23.7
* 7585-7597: -0.02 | 22.7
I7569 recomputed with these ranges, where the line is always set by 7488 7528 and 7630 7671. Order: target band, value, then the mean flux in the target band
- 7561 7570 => -0.84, 24.9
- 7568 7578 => 1.55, 19.2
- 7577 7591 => 0.24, 22.3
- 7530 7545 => -3.13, 27.7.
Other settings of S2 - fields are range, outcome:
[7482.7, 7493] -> 22.9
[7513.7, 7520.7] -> 23.7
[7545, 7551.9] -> 22.4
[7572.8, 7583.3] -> 18.8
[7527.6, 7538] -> 25.2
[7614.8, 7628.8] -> 22.9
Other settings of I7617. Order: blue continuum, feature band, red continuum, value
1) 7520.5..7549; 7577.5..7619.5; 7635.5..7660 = 1.4 angstrom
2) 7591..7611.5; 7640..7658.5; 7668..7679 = -0.1 angstrom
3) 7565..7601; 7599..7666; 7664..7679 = -5.0 angstrom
